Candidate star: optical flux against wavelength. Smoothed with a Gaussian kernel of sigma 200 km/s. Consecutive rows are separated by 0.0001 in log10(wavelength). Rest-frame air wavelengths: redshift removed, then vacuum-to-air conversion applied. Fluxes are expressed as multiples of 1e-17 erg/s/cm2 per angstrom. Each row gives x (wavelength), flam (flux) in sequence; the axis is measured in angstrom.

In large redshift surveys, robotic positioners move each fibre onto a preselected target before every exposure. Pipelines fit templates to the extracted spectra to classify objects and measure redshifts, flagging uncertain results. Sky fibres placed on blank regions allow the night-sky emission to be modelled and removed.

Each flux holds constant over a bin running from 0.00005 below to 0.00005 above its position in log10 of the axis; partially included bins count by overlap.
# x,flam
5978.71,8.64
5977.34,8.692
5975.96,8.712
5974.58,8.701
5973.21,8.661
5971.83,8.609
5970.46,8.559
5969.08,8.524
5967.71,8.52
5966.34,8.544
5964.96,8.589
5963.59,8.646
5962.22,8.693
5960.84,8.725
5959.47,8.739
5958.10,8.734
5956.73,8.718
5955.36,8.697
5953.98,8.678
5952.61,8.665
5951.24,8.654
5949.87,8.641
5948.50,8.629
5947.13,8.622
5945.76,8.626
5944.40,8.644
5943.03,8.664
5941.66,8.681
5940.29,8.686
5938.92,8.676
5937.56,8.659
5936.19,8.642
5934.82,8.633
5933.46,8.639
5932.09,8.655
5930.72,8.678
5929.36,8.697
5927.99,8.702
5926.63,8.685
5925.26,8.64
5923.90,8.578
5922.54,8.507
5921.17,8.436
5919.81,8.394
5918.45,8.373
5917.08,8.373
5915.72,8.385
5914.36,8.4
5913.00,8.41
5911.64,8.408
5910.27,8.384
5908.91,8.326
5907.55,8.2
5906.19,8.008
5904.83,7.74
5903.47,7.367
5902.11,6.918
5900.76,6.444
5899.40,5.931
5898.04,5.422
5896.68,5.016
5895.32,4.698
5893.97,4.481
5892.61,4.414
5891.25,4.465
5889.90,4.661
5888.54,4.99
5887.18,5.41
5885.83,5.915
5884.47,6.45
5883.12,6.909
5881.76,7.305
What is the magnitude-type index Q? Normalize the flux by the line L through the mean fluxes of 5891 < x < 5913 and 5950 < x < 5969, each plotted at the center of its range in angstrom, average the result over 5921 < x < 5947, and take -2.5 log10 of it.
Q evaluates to -0.12 mag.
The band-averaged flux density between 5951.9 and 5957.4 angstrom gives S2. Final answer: 8.68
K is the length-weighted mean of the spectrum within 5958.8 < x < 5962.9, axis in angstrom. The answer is 8.71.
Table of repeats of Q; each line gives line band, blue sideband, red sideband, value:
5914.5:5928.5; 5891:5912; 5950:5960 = -0.161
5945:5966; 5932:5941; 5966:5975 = -0.006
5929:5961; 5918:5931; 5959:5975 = -0.009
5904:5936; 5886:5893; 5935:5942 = -0.175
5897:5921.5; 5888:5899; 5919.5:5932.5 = -0.166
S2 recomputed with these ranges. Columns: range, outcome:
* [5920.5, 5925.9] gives 8.54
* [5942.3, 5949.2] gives 8.64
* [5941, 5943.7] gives 8.67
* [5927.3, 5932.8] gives 8.68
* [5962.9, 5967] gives 8.59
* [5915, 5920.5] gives 8.39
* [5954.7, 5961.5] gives 8.73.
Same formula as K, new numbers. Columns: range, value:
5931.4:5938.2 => 8.64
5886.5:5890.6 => 5.02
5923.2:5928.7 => 8.65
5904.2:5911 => 8.13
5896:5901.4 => 5.69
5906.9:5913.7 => 8.34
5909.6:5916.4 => 8.39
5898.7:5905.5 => 6.88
